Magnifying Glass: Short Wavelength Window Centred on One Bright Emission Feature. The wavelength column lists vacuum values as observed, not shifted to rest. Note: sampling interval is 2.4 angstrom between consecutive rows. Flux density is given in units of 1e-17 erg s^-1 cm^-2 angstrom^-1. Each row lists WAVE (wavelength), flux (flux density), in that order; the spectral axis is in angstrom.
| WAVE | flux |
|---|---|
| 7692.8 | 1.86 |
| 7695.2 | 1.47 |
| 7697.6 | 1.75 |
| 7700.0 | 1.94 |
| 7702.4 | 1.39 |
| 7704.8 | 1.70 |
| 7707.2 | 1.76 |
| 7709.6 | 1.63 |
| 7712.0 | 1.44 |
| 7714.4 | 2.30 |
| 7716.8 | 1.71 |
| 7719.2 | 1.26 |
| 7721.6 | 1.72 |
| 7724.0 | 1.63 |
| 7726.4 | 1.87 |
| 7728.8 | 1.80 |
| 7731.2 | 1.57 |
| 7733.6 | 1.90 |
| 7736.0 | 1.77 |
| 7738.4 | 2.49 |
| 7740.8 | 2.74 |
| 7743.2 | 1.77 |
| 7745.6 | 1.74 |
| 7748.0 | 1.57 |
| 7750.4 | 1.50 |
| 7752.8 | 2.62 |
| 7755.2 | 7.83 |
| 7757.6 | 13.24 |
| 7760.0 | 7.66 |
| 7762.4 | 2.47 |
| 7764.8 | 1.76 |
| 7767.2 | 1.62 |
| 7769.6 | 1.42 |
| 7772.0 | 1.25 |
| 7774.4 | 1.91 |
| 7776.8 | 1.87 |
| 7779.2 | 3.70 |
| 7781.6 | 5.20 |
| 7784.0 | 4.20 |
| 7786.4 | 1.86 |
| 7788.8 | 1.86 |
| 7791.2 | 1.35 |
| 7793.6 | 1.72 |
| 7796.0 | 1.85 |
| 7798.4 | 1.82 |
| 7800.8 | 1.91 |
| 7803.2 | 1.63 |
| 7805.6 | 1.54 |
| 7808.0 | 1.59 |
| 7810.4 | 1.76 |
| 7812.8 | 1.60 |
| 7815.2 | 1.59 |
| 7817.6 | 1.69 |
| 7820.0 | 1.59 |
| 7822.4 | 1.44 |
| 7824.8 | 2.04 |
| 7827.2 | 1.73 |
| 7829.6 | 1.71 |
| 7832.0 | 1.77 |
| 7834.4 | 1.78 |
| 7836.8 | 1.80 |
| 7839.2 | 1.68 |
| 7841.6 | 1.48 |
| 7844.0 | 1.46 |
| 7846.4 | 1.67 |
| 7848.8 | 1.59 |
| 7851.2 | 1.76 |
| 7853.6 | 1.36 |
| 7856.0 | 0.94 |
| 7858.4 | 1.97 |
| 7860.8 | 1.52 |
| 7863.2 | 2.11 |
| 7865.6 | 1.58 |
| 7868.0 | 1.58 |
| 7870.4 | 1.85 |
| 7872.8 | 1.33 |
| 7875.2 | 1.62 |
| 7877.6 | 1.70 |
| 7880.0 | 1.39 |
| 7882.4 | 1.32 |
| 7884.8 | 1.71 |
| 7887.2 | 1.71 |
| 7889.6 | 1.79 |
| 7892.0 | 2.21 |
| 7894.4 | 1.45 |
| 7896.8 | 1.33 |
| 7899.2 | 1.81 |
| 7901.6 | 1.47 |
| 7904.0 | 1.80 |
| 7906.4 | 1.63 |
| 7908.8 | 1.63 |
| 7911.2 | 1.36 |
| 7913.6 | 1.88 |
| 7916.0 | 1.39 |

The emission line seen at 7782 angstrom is [N II] 6583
